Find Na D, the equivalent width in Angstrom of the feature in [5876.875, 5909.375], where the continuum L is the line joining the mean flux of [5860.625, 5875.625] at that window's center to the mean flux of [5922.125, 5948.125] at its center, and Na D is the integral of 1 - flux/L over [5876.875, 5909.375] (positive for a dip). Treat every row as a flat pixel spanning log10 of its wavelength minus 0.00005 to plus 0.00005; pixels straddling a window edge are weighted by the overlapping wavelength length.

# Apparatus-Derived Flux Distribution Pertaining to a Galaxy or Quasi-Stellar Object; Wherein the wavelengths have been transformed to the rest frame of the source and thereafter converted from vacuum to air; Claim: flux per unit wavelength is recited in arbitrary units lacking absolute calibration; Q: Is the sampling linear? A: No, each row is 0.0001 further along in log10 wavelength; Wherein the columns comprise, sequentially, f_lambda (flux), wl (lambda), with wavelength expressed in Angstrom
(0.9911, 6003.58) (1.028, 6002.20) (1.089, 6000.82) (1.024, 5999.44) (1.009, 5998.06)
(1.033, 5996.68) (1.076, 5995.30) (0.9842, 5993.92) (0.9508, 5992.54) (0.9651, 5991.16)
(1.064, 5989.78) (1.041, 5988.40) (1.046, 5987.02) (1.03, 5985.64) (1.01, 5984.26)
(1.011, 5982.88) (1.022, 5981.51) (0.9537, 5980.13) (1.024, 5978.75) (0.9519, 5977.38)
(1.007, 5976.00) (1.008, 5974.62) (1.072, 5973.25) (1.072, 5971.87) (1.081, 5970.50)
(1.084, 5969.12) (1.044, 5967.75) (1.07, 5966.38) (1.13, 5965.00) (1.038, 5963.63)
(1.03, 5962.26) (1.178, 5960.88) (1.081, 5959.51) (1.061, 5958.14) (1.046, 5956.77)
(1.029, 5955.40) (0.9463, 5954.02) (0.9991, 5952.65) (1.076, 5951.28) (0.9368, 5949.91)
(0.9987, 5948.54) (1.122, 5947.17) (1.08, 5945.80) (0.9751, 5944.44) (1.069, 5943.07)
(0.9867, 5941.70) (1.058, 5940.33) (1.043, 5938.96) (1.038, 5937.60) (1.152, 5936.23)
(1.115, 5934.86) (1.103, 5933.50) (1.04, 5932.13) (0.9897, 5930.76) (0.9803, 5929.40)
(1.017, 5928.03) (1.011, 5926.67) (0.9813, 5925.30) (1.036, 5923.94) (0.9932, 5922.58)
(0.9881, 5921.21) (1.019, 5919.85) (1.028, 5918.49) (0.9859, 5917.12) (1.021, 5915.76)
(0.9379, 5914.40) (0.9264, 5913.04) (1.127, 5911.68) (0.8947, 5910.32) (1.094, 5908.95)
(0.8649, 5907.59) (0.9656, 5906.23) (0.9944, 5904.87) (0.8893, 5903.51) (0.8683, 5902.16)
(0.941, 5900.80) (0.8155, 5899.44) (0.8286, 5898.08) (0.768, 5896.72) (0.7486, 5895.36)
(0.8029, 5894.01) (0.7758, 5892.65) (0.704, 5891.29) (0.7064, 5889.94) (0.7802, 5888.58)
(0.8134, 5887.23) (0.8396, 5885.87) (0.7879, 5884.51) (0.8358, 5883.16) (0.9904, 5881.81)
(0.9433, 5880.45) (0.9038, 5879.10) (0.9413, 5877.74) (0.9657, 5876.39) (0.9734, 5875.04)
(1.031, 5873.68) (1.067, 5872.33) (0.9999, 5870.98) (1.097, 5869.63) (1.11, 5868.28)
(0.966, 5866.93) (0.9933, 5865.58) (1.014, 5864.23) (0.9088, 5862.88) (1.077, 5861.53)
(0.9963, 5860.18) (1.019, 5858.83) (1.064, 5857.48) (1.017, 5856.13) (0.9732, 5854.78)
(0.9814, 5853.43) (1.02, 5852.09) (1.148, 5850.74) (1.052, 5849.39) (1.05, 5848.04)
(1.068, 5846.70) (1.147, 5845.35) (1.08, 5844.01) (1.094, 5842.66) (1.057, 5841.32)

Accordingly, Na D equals 5.4 Angstrom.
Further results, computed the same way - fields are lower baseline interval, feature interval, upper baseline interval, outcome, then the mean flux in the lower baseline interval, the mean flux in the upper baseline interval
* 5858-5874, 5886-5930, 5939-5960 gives 4.8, 1.02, 1.03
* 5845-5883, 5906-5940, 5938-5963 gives 0.6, 1.01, 1.04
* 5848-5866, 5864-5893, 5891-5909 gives 0.7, 1.02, 0.857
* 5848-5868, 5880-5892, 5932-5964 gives 2.4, 1.02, 1.05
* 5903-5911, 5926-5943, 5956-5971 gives -0.6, 0.951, 1.08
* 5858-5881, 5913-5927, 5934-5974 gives 0.5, 1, 1.06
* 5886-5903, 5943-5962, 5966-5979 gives -1.2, 0.799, 1.04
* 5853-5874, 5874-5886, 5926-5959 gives 1.3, 1.02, 1.04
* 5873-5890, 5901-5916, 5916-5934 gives 0.1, 0.892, 1.01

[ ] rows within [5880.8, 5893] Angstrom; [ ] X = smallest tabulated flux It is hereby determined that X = 0.704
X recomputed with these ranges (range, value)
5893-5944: 0.7486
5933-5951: 0.9368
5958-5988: 0.9519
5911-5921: 0.9264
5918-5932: 0.9803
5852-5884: 0.8358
